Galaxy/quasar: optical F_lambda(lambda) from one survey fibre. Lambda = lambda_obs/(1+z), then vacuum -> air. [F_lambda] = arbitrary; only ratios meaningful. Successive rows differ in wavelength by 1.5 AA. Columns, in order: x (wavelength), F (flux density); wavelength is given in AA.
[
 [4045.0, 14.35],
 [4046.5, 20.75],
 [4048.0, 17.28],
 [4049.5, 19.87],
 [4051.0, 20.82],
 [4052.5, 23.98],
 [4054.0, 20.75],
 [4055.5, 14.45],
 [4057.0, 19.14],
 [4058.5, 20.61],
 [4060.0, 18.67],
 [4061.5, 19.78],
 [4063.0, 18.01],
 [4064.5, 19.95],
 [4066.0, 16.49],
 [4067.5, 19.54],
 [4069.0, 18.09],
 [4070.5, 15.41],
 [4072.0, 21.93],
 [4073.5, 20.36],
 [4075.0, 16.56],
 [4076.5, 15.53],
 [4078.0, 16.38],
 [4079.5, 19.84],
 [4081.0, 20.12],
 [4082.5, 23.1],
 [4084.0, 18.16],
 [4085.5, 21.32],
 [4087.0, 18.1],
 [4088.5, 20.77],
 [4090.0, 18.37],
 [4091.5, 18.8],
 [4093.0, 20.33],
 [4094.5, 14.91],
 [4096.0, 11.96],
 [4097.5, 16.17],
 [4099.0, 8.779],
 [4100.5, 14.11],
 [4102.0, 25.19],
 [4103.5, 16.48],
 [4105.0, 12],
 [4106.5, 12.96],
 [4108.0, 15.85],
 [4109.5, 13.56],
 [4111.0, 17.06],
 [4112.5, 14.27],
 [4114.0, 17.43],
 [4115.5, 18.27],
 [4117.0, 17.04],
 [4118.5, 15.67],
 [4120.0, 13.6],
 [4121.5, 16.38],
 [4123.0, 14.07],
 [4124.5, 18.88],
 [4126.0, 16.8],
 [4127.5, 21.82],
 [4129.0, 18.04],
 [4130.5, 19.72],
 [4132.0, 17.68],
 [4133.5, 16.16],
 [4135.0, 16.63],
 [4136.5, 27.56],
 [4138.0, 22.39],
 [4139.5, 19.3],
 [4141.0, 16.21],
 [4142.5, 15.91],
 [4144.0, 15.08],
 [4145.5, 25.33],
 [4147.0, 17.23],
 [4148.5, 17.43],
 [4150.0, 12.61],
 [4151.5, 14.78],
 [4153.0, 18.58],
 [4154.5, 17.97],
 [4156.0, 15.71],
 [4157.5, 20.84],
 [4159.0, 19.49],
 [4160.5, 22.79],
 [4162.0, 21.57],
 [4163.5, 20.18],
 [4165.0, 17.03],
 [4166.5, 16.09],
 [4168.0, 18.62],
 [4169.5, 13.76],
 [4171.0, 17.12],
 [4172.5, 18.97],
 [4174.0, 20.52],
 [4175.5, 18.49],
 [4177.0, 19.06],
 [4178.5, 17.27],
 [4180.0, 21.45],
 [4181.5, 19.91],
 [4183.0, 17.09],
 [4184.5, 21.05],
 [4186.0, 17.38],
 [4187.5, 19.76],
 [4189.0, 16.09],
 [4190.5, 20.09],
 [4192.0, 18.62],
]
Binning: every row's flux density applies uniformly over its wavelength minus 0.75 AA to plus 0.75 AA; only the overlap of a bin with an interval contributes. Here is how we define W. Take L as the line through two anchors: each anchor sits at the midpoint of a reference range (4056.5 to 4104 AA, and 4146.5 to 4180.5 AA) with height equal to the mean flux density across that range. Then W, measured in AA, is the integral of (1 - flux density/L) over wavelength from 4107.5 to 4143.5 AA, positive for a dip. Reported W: 1.3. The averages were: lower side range 18.2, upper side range 18.1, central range 17.5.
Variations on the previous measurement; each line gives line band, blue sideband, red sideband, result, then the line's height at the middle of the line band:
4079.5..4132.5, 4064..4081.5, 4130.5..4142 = 4.86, 18.9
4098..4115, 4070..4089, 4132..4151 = 3.15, 18.8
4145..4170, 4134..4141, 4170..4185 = 2.06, 19.8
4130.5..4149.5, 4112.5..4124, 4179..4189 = -2.04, 17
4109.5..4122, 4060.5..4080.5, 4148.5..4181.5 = 1.53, 18.3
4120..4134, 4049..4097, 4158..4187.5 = 0.97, 18.8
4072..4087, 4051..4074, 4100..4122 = -0.90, 18.1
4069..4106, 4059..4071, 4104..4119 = -1.56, 16.9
